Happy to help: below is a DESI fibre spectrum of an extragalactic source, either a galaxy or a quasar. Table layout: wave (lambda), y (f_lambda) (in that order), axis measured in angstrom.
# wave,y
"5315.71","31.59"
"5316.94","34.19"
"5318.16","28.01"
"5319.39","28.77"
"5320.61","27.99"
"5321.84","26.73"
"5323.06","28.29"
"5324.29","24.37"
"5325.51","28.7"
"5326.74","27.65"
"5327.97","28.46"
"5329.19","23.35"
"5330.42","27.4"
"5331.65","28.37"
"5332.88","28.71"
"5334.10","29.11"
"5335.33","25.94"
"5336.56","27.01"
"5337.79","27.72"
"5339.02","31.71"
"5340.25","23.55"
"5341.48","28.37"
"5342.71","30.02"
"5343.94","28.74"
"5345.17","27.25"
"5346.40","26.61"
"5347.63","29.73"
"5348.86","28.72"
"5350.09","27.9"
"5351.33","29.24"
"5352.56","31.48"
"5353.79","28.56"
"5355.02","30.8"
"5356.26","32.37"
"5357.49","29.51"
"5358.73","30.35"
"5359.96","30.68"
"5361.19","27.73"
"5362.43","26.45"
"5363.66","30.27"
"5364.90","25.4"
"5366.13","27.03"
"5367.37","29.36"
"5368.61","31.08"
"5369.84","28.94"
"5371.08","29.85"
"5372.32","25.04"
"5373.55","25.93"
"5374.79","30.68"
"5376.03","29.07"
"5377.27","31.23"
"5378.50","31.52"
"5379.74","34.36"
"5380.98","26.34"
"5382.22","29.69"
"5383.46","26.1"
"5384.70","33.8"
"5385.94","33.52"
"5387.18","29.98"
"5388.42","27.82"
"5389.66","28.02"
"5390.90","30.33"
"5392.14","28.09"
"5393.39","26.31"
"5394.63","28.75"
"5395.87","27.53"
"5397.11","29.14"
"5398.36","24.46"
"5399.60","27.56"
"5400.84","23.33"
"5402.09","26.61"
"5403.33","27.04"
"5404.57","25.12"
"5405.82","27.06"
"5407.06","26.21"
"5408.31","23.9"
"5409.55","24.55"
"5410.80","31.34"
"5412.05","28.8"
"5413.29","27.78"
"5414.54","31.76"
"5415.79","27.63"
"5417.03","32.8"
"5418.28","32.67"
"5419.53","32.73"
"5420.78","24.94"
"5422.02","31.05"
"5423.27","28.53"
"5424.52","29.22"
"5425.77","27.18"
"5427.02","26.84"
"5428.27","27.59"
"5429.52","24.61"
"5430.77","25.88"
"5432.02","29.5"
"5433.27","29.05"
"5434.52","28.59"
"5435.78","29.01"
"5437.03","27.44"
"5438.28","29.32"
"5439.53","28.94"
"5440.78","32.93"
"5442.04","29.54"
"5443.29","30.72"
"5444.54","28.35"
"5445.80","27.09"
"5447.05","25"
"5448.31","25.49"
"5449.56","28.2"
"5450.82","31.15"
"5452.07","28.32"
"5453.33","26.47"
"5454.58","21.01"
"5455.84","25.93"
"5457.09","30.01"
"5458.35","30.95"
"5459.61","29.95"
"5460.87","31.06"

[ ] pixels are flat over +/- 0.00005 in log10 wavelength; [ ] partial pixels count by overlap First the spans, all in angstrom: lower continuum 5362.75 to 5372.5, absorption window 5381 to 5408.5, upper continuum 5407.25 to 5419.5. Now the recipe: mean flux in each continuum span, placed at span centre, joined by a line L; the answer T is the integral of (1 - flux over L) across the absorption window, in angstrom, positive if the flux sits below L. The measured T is 1.0 angstrom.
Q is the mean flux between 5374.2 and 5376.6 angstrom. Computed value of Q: 29.9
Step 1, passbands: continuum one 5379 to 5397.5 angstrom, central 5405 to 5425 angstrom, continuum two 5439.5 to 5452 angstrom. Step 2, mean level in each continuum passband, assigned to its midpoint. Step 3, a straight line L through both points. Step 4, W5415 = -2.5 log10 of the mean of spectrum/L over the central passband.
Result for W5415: 0.01 mag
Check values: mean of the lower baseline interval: 29.3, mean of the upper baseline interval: 28.7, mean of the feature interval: 28.8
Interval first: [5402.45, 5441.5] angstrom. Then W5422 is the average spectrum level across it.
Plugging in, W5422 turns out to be 28.4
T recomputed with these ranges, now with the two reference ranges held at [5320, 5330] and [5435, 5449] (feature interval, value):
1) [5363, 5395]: -1.73 angstrom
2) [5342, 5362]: -1.47 angstrom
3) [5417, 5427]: -0.45 angstrom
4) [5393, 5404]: 0.47 angstrom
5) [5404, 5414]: 0.42 angstrom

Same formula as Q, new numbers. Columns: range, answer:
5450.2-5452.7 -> 29.8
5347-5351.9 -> 28.9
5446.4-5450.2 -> 26.2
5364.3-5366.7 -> 26.3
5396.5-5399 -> 26.8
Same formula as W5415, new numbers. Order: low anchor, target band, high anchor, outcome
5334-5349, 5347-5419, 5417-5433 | -0.02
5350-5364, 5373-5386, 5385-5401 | -0.05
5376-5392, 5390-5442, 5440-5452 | 0.05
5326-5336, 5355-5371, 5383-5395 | -0.03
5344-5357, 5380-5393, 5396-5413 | -0.07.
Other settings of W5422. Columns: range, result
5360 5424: 28.6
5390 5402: 27.3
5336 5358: 28.9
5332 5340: 28.1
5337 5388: 29.2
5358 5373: 28.5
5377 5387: 30.8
